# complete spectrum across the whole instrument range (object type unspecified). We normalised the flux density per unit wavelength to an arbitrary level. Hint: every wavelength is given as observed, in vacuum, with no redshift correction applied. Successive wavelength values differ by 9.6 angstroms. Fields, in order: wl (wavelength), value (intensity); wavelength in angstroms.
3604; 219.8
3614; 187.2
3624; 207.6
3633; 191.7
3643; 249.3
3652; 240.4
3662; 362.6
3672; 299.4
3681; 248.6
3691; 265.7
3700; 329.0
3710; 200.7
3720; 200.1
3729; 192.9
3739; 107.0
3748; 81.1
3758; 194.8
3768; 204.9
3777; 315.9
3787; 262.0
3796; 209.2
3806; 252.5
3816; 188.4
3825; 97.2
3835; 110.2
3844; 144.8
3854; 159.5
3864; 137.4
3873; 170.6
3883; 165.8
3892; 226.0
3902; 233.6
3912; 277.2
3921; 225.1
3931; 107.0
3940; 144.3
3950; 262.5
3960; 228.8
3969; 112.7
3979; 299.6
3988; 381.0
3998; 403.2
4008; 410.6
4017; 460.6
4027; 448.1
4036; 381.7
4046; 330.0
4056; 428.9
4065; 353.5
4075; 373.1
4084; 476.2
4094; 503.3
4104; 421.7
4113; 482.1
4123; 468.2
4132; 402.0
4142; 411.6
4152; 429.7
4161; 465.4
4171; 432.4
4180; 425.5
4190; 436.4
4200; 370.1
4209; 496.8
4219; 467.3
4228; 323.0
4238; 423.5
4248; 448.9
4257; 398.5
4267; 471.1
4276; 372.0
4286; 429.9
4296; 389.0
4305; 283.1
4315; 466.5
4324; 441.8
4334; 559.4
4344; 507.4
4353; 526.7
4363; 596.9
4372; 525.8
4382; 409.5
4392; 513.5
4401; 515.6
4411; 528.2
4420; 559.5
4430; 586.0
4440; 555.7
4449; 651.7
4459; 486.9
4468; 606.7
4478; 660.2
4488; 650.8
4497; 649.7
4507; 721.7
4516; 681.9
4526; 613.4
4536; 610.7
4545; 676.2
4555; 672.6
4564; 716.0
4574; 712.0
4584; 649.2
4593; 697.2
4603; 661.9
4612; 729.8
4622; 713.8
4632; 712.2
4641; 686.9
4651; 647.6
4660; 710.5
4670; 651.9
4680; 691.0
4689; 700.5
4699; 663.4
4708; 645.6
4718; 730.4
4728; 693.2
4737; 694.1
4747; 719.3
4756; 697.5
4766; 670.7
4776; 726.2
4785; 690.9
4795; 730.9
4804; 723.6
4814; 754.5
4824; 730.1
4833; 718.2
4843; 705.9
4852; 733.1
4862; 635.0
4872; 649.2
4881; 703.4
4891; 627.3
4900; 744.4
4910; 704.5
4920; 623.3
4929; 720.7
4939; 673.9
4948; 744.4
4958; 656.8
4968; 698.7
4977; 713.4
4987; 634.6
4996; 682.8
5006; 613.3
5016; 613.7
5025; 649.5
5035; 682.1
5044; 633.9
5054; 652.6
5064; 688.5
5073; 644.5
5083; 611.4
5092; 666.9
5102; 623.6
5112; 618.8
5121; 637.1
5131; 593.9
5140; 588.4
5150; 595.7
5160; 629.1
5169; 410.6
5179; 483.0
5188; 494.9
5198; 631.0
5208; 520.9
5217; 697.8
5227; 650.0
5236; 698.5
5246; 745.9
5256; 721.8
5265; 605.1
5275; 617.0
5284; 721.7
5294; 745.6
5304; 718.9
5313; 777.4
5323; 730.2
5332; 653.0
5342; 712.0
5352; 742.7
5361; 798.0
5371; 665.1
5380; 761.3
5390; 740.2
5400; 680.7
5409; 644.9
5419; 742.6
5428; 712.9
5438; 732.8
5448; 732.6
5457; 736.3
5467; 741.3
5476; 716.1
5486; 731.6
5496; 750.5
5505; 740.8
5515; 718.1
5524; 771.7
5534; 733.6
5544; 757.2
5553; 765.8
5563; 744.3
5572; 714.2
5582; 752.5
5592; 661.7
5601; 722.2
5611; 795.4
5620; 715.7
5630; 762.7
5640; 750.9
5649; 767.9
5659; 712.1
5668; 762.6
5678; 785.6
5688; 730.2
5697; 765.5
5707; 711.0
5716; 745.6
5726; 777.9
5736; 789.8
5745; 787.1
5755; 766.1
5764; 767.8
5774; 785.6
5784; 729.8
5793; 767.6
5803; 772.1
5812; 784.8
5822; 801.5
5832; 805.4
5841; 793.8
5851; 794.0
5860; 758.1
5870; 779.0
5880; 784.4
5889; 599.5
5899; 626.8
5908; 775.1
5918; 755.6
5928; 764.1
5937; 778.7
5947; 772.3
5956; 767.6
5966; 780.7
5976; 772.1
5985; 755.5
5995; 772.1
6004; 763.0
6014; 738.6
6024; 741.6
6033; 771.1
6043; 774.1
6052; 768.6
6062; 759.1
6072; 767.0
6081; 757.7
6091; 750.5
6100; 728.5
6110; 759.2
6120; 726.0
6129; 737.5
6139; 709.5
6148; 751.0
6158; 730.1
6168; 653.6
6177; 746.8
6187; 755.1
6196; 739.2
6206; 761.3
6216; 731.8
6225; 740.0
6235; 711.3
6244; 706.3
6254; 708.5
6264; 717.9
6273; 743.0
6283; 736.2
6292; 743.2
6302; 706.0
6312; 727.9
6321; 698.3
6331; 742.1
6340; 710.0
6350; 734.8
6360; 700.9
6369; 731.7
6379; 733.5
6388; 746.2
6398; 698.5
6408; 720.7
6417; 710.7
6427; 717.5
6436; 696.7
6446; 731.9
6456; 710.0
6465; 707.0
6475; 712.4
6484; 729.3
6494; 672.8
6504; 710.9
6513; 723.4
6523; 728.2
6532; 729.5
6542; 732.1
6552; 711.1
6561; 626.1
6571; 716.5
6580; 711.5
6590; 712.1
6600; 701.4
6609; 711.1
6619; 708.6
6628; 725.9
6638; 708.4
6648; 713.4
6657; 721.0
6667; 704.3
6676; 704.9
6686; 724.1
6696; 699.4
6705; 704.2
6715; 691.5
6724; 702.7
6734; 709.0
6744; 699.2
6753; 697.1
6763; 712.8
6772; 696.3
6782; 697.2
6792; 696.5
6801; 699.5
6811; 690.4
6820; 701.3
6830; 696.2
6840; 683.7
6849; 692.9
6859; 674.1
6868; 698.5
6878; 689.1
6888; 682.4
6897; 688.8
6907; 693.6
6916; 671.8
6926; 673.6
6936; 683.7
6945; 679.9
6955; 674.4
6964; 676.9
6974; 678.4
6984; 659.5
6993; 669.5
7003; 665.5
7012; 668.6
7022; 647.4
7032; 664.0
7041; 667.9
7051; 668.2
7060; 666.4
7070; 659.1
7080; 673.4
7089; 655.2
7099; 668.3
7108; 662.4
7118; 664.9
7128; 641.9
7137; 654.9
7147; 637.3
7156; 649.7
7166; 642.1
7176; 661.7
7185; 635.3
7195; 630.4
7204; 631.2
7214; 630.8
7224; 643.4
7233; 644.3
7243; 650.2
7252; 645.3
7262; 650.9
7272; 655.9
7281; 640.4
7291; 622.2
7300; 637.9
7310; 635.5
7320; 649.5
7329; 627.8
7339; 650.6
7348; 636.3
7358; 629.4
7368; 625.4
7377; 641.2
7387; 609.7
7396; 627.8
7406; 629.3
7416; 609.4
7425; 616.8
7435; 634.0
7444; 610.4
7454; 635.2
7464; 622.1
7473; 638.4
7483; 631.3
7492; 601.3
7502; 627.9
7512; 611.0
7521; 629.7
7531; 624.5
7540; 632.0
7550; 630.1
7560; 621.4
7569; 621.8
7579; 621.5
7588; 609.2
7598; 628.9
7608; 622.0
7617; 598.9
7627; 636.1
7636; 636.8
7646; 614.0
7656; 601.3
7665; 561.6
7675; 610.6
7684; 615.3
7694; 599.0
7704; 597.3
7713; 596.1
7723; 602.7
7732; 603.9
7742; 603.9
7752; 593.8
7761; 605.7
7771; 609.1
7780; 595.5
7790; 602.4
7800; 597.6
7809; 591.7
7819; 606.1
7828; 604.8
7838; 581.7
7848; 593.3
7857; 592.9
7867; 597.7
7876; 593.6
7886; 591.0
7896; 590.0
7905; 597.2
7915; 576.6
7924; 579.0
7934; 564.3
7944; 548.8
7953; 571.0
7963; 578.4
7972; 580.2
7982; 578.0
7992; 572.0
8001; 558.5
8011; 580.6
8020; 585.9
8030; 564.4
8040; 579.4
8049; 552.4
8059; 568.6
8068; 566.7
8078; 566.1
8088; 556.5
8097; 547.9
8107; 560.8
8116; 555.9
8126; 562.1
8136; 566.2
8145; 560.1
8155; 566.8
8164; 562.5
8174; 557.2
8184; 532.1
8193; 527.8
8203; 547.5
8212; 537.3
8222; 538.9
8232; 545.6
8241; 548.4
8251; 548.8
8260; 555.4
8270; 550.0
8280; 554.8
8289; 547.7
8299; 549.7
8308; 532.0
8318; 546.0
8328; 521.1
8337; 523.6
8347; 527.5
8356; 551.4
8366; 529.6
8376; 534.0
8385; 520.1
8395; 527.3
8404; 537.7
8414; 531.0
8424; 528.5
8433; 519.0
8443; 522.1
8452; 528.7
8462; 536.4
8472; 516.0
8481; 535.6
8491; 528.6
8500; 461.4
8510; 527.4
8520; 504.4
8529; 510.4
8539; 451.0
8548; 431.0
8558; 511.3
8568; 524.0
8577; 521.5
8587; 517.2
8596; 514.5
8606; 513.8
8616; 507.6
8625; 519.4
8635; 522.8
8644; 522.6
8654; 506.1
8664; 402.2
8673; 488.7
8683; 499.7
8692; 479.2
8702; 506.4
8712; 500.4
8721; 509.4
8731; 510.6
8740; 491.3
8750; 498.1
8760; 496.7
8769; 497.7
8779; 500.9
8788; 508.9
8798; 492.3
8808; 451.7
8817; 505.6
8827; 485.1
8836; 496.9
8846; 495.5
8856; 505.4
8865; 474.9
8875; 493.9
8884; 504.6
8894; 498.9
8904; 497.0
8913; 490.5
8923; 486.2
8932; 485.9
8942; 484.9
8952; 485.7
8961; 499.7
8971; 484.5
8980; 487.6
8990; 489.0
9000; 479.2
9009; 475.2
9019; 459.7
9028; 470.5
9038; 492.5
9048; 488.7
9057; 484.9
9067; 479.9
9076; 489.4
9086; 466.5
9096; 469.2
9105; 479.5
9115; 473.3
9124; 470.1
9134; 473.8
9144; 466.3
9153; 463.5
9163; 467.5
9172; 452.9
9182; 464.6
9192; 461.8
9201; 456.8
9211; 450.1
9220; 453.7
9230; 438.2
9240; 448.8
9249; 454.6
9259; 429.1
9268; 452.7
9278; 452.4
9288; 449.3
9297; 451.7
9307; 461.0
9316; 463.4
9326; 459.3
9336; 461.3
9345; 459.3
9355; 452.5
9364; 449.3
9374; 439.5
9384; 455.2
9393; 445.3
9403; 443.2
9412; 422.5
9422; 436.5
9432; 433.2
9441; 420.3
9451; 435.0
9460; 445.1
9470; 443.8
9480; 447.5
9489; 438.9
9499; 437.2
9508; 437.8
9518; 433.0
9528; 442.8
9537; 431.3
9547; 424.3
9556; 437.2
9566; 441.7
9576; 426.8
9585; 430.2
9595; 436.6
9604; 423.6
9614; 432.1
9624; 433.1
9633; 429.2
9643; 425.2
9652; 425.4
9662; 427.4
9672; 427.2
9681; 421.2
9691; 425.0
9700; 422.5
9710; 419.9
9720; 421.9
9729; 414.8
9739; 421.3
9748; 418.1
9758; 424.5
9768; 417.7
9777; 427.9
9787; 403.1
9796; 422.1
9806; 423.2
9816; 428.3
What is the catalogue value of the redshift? 0.00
